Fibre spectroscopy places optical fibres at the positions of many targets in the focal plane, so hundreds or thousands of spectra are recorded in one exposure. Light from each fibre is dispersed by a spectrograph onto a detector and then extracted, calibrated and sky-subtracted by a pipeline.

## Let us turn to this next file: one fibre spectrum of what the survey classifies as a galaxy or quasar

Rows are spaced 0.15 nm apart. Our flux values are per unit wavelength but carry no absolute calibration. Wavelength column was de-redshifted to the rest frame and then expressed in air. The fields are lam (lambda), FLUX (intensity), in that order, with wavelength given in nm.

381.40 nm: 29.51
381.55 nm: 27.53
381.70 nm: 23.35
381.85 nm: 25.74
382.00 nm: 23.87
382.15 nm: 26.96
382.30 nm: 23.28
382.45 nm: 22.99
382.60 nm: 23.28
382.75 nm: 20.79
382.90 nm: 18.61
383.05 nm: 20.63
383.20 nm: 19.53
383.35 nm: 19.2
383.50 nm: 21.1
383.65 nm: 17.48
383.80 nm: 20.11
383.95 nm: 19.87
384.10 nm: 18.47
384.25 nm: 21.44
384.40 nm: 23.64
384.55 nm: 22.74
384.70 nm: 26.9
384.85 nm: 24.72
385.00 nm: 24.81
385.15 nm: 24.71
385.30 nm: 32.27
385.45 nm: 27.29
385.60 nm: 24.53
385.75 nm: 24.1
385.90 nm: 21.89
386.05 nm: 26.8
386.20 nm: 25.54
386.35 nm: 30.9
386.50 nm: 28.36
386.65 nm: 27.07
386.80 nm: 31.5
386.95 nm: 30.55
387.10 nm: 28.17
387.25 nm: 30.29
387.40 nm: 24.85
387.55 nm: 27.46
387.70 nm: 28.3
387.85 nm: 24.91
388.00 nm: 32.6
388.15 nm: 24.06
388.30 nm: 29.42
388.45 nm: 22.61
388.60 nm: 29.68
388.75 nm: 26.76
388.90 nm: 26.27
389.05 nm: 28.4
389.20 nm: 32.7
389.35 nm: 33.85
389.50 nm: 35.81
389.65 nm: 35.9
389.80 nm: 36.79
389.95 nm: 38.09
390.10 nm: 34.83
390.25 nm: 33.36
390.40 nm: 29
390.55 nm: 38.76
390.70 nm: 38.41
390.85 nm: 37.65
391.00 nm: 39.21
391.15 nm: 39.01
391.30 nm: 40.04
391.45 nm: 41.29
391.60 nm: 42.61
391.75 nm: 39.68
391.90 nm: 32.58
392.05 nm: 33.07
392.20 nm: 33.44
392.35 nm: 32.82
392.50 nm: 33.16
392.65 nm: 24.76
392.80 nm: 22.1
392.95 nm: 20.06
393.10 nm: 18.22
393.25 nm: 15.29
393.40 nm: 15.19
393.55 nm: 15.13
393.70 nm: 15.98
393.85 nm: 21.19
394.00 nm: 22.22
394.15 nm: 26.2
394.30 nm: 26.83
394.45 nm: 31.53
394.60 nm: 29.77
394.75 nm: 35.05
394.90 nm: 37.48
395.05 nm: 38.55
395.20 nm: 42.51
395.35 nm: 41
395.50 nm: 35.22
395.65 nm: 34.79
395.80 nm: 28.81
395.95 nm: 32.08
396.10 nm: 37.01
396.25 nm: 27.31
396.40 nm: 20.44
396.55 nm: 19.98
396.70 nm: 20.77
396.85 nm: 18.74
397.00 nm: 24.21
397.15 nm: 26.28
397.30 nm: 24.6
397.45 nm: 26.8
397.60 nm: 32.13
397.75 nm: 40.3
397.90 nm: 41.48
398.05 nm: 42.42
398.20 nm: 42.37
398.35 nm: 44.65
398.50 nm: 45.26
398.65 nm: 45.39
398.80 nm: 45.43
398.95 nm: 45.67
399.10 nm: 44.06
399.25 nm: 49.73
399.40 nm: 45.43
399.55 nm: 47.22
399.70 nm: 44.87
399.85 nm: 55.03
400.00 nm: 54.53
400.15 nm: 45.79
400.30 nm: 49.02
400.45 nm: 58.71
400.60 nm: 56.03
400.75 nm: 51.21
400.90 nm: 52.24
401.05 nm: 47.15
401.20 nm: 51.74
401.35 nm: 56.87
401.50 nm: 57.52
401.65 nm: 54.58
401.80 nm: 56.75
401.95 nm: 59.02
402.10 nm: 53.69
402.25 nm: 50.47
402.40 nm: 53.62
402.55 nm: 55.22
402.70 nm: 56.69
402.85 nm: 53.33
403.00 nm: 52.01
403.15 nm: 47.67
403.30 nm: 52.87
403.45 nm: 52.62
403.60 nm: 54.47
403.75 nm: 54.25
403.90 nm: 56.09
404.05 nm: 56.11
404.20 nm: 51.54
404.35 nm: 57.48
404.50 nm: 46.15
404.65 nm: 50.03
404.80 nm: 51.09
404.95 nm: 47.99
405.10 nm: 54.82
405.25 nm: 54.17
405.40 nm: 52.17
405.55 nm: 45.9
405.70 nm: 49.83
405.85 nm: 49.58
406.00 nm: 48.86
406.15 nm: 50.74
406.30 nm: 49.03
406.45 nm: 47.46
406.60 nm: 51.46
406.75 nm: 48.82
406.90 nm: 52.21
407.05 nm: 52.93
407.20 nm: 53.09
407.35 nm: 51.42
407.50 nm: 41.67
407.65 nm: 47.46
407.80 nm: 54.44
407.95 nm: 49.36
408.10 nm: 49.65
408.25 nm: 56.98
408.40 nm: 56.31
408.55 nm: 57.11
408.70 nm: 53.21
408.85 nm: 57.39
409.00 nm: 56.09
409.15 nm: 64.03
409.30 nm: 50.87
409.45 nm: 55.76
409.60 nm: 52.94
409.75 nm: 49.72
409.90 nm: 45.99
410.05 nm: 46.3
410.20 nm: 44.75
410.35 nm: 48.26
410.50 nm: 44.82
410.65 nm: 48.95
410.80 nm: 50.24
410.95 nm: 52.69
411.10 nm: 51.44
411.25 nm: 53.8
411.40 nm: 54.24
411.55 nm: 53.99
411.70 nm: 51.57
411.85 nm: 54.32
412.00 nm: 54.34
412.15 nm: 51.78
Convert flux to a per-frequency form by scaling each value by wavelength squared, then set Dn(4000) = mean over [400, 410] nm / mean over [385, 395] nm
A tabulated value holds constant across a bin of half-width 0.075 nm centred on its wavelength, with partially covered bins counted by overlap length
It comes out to 1.92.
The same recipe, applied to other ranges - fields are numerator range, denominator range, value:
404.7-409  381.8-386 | 2.52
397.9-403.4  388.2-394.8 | 1.75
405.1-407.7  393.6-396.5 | 1.73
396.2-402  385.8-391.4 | 1.46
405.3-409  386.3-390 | 1.90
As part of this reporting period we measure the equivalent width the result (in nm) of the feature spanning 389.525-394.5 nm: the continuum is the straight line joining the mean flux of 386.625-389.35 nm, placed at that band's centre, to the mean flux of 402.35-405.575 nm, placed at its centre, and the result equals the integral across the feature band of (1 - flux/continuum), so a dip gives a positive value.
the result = 0.49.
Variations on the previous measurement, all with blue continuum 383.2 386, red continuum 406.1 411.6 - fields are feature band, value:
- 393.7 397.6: 0.751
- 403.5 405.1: -0.226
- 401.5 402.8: -0.343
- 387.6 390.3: -0.244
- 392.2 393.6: 0.430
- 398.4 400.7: -0.464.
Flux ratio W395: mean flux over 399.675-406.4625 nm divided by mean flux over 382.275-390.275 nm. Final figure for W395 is 1.98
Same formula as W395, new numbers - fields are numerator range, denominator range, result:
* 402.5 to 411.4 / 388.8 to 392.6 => 1.46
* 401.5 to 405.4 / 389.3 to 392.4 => 1.46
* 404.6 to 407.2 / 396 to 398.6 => 1.60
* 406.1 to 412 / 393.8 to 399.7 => 1.49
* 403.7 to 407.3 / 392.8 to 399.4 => 1.63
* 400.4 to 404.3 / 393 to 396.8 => 1.97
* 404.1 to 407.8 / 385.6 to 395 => 1.70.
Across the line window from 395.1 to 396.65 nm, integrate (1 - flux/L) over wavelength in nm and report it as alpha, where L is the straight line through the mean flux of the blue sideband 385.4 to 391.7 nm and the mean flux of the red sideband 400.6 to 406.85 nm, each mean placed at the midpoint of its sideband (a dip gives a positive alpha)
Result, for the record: 0.35 nm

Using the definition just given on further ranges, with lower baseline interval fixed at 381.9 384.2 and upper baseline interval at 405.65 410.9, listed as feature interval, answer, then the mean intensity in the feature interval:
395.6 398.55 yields 0.51 nm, 31.4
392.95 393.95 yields 0.49 nm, 17.2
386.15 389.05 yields -0.16 nm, 27.9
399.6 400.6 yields -0.25 nm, 51.6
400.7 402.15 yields -0.38 nm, 54.1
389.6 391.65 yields -0.50 nm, 37.5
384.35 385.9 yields -0.12 nm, 25.4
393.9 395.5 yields 0.09 nm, 33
